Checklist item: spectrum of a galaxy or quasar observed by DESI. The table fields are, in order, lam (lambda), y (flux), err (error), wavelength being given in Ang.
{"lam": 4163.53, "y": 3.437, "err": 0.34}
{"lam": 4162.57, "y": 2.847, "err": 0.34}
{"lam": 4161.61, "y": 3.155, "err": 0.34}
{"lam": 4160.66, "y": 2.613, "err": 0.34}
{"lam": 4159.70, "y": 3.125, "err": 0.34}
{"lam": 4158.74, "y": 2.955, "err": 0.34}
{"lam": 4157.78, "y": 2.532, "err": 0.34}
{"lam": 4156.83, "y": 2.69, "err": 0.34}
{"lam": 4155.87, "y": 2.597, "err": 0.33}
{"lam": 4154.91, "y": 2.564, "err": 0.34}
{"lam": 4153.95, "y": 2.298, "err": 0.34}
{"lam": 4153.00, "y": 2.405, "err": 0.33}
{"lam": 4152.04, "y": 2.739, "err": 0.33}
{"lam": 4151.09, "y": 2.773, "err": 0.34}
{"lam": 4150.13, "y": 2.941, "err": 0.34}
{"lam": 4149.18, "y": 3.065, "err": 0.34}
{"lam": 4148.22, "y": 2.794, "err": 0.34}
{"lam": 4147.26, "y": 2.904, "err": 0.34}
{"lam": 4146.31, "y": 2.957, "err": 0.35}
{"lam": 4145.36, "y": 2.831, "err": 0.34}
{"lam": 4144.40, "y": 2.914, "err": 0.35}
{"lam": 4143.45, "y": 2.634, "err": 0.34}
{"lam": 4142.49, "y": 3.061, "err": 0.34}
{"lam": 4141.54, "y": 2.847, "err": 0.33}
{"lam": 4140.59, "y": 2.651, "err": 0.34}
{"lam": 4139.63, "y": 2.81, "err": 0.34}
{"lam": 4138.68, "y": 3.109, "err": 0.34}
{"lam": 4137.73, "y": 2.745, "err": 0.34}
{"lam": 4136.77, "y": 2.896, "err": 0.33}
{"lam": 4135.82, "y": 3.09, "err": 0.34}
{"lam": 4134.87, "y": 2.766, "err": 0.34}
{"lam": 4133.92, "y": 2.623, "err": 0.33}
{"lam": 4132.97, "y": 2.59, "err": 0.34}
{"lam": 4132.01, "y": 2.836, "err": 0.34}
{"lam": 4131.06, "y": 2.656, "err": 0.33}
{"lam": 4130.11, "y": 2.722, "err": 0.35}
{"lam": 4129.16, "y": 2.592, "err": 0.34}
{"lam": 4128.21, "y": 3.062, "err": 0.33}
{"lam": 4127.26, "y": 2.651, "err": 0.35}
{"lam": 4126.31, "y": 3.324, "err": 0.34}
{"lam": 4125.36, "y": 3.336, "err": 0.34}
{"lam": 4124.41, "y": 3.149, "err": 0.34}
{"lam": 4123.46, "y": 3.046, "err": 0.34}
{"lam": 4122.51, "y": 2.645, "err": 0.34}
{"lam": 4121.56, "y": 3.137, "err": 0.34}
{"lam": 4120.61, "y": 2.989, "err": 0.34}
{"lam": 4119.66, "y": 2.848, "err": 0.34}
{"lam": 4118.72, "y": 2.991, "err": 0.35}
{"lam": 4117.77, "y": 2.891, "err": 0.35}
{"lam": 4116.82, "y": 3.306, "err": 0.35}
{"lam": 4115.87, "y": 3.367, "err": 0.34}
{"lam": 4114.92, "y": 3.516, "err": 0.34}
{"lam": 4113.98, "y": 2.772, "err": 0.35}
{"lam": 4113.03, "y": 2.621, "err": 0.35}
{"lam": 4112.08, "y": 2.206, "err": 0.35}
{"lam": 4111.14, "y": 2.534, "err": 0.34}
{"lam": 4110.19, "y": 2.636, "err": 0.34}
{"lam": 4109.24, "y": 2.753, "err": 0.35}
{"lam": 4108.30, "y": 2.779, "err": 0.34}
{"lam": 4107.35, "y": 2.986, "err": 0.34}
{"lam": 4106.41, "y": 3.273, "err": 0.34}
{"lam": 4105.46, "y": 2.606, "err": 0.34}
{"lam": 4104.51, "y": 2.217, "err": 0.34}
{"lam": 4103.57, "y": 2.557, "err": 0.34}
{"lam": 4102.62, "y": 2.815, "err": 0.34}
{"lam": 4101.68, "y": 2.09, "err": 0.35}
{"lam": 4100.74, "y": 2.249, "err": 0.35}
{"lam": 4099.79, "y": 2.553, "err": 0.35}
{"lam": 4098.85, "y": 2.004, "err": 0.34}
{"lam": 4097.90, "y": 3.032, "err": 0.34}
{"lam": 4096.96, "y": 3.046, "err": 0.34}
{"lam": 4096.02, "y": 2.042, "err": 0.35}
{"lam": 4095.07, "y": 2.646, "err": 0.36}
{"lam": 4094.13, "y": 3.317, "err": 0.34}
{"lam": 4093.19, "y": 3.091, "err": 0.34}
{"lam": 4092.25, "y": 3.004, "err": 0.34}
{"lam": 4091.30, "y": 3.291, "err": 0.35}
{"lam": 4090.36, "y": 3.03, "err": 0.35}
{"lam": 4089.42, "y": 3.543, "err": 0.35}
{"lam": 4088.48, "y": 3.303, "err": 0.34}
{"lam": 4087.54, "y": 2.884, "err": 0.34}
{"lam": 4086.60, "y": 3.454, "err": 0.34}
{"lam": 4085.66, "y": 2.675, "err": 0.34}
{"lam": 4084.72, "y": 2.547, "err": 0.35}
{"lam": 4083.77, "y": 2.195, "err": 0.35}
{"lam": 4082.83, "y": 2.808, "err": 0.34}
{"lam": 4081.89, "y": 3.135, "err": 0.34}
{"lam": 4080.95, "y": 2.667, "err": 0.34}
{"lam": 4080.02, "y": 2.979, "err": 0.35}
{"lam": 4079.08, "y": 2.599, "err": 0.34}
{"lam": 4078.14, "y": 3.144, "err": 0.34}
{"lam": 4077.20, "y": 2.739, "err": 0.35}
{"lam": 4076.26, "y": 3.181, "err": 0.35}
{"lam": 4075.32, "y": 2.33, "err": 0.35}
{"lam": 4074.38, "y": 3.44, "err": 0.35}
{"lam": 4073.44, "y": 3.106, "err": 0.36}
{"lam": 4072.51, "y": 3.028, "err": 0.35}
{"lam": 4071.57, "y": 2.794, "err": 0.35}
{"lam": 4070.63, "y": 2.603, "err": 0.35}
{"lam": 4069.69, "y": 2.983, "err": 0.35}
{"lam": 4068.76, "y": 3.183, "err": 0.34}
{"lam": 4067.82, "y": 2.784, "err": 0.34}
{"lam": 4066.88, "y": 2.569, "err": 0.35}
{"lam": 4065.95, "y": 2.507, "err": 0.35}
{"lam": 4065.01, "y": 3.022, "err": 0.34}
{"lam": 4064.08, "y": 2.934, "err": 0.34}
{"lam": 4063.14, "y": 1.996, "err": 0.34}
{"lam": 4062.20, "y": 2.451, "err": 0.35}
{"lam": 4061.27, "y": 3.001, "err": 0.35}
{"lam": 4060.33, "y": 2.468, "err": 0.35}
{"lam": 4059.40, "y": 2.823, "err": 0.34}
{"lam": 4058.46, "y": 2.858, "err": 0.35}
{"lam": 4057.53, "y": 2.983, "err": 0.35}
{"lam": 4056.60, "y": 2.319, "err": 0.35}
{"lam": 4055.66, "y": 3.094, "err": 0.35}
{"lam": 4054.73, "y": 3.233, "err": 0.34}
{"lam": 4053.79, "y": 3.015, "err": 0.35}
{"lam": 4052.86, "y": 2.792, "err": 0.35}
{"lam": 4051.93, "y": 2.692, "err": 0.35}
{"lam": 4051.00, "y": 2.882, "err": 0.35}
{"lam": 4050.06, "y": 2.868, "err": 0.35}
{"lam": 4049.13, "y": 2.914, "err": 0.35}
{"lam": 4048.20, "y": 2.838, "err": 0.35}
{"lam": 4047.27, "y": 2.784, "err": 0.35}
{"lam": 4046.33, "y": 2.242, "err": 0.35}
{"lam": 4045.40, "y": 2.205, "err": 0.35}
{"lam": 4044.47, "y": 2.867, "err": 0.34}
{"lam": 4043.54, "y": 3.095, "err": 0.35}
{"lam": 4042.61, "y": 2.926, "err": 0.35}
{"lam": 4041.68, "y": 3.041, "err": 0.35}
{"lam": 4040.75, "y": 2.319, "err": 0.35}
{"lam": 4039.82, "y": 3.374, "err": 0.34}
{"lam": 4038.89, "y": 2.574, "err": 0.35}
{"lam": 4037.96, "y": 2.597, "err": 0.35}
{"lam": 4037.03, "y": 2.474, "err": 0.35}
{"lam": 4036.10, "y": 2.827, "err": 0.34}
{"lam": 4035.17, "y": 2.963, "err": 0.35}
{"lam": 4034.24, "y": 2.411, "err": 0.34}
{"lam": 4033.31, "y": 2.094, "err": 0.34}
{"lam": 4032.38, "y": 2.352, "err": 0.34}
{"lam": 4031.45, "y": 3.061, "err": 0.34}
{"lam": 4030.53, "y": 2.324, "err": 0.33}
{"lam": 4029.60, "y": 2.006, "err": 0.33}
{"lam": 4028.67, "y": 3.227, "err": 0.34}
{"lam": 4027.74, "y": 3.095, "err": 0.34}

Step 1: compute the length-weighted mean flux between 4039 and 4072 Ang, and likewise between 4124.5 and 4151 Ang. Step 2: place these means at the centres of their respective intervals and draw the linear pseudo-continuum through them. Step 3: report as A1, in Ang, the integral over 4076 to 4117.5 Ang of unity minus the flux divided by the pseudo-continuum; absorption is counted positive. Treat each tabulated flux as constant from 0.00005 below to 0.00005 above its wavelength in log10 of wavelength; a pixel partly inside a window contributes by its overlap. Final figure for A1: 0.1 Ang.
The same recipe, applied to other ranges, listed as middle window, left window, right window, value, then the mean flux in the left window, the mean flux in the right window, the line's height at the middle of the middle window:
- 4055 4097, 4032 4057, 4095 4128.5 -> -1.42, 2.73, 2.8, 2.76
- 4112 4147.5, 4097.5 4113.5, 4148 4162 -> -3.25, 2.58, 2.75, 2.66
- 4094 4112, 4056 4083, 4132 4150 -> 1.35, 2.81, 2.85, 2.83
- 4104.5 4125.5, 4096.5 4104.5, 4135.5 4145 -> -2.00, 2.52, 2.87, 2.65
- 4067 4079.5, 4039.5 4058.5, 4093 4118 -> -0.56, 2.82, 2.73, 2.78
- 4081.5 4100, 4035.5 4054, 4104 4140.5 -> -0.38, 2.77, 2.87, 2.83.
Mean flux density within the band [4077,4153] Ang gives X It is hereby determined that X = 2.84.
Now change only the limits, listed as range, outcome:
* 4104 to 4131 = 2.89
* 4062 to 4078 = 2.81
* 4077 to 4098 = 2.92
